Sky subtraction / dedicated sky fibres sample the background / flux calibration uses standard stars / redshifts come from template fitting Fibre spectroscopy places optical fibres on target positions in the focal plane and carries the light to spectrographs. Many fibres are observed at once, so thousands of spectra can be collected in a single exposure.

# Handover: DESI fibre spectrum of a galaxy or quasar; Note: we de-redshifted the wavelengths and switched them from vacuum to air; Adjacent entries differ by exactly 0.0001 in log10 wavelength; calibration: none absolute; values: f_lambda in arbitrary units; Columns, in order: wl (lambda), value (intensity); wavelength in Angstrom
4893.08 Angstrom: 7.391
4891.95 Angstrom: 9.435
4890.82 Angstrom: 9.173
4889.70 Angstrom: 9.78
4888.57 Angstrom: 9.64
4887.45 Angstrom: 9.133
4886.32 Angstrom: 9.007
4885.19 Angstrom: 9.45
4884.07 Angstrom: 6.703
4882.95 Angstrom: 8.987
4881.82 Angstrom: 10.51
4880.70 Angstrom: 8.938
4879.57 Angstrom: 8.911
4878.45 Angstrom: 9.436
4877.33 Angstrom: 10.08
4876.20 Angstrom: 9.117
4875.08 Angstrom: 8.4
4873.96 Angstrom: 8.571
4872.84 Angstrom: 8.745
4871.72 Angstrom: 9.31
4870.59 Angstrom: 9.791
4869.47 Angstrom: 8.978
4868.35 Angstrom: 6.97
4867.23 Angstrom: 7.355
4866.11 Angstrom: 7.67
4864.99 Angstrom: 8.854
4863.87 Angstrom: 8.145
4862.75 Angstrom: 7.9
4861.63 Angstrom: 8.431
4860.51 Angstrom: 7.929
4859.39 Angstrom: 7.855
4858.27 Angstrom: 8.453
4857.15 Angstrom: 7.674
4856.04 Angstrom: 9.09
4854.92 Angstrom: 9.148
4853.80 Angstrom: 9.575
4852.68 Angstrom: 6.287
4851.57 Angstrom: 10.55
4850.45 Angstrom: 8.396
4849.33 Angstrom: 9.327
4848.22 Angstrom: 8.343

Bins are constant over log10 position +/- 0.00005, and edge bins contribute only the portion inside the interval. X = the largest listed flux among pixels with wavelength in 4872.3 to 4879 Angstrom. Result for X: 10.08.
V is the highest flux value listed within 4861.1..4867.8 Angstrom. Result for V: 8.854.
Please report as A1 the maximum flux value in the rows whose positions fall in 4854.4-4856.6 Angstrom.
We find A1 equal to 9.148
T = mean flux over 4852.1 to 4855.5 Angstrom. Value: 8.36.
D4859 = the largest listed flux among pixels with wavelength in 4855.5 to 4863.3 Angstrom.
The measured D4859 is 9.09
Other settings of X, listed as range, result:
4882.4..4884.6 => 8.987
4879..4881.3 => 8.938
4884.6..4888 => 9.45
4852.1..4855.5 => 9.575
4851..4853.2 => 10.55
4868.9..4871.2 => 9.791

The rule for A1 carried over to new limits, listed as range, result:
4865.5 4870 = 8.978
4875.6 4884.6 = 10.51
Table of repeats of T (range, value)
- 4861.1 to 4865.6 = 8.32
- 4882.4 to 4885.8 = 8.4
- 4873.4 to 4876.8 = 8.71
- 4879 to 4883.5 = 9.33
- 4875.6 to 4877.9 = 9.57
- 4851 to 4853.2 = 8.47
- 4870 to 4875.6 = 8.97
